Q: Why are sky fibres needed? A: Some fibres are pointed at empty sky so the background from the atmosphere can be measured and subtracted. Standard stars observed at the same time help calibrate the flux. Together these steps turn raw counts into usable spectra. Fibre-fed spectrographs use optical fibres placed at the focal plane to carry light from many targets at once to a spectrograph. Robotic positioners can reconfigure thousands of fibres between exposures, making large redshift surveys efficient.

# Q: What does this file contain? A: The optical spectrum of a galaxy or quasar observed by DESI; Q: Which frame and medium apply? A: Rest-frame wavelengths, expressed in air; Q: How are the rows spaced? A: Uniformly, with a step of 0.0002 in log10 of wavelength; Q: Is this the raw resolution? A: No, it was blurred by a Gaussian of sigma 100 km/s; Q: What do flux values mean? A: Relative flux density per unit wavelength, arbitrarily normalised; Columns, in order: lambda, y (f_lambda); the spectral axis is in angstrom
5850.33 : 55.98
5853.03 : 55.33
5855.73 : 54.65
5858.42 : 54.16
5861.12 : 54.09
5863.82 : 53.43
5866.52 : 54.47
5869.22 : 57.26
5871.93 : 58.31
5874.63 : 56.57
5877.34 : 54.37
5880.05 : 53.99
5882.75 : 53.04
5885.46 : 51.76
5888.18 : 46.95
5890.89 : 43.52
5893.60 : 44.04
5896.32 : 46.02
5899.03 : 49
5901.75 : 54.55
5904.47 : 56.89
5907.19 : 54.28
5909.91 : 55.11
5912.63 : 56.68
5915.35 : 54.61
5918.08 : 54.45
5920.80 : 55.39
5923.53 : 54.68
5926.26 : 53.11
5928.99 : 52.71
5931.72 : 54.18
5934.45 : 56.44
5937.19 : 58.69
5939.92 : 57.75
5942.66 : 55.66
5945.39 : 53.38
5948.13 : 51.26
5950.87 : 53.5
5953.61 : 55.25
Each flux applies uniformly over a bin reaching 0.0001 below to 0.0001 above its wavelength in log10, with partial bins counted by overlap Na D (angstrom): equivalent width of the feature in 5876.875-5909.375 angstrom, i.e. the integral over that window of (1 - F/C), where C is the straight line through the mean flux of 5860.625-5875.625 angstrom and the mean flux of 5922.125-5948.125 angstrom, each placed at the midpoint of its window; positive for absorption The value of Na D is 2.8 angstrom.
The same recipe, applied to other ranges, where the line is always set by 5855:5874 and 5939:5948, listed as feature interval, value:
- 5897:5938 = 0.4 angstrom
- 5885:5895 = 1.6 angstrom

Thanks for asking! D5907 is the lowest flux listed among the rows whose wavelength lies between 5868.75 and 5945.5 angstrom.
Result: 43.52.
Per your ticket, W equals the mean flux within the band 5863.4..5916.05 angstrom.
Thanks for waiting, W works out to 52.7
